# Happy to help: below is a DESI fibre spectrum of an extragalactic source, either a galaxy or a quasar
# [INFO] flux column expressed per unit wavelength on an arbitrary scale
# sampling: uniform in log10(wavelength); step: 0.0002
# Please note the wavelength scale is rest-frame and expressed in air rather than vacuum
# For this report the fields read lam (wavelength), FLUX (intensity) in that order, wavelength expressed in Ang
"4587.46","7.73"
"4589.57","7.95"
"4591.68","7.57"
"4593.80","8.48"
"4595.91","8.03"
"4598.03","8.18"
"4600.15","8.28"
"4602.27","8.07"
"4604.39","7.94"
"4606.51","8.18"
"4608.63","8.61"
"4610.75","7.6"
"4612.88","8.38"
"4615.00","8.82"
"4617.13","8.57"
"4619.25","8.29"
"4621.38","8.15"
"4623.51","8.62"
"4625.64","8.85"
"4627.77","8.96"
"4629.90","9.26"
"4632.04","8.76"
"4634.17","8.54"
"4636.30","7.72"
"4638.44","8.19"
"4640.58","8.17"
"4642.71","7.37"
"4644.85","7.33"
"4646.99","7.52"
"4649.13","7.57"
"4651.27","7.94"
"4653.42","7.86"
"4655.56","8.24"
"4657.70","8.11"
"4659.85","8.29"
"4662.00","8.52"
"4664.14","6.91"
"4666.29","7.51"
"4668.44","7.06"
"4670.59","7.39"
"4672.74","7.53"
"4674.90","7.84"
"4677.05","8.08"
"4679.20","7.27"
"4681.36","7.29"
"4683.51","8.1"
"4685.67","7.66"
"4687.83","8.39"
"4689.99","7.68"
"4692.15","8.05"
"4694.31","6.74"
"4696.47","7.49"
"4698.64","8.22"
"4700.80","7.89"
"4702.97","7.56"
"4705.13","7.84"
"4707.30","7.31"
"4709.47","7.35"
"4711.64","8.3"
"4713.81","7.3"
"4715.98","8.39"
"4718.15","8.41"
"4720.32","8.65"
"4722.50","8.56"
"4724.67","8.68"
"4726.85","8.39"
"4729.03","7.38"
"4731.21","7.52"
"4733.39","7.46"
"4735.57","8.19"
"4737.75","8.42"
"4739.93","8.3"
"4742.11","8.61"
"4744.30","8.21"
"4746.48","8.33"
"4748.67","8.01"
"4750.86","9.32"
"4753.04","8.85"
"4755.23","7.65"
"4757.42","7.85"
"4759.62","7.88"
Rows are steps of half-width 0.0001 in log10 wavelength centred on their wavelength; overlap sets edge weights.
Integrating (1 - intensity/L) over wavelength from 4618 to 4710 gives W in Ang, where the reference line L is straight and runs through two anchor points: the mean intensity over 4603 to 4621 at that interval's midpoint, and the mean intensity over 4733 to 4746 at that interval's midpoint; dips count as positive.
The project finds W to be 4.2 Ang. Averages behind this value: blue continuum 8.29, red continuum 8.25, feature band 7.9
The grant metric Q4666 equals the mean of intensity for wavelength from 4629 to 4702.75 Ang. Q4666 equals 7.83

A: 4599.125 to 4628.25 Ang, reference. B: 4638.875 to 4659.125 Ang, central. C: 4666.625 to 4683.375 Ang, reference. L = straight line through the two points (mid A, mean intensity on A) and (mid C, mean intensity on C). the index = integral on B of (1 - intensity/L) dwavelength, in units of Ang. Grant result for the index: 0.2 Ang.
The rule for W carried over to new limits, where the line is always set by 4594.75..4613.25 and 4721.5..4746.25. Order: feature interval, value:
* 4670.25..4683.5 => 0.9 Ang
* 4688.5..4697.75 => 0.7 Ang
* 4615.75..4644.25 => -0.9 Ang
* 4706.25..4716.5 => 0.6 Ang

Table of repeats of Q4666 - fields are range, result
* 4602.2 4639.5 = 8.43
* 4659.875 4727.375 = 7.82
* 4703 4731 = 8.01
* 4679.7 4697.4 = 7.66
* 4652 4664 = 8.1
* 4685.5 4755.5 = 8.04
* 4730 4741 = 7.97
